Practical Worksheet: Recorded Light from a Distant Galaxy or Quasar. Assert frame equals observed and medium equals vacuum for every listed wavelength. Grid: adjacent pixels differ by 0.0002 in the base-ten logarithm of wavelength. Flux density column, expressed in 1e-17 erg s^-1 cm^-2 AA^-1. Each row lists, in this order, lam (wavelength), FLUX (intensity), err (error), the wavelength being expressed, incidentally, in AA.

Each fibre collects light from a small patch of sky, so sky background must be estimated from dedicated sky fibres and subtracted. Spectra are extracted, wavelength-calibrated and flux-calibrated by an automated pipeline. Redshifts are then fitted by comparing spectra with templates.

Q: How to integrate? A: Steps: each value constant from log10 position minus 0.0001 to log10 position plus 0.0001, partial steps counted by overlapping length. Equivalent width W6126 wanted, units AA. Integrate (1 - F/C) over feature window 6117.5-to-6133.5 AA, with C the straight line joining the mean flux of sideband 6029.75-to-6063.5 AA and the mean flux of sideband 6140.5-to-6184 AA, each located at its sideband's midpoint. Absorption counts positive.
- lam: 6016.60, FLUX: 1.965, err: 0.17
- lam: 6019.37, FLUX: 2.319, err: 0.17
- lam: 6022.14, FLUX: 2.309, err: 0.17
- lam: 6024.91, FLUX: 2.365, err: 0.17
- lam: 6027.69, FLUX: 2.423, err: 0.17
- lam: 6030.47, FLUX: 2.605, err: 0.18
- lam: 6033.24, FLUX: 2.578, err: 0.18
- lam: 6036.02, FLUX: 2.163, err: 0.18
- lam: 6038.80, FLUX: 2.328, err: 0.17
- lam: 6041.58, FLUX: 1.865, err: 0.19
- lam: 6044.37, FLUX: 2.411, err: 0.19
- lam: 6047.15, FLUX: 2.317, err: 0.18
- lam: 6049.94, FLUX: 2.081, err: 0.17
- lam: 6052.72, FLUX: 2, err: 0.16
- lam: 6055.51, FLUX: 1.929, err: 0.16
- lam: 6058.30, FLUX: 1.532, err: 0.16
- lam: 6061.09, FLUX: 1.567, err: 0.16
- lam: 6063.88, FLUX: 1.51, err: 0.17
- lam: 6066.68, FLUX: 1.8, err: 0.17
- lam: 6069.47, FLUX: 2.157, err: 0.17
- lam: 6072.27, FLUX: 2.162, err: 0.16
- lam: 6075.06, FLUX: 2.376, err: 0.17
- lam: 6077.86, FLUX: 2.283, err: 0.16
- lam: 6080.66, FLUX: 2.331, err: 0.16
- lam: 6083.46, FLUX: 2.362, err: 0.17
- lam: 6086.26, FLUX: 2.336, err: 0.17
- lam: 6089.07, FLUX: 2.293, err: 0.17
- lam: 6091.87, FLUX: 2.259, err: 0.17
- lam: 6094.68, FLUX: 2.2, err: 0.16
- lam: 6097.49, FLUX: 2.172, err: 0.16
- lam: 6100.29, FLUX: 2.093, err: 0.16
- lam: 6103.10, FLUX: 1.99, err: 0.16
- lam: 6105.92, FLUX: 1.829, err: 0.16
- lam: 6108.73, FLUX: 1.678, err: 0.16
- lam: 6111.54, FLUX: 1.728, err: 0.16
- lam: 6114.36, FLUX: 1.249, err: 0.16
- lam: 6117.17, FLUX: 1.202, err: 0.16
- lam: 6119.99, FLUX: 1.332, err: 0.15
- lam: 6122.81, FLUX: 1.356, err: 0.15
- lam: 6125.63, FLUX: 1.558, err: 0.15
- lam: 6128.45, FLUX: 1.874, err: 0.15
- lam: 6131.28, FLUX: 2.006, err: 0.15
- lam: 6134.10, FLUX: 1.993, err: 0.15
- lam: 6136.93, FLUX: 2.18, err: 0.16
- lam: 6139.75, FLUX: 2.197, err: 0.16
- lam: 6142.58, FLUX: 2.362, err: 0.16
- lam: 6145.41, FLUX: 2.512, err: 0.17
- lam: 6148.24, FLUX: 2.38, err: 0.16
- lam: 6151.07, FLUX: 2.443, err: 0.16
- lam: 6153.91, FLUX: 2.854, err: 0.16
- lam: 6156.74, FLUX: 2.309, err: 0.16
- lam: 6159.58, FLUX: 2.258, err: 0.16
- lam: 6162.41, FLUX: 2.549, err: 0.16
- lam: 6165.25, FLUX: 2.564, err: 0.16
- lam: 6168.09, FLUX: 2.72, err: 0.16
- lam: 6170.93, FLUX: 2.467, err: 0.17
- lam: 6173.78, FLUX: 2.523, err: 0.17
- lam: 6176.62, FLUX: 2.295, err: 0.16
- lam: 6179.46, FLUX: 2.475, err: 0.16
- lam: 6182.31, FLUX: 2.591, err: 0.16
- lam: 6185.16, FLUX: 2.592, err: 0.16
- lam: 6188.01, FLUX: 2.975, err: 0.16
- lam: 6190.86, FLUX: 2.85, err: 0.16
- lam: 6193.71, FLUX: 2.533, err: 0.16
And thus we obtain 5.0 AA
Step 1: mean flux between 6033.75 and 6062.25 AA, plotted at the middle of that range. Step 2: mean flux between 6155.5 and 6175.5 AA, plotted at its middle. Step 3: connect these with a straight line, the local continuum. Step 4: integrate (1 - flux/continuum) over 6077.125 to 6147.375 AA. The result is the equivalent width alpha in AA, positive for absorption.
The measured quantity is 9.3 AA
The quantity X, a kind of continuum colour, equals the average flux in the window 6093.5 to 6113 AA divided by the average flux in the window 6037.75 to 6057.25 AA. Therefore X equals 0.9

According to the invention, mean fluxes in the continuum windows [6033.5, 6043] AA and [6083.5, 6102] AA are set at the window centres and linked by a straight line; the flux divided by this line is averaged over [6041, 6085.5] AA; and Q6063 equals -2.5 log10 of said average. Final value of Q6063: 0.08 mag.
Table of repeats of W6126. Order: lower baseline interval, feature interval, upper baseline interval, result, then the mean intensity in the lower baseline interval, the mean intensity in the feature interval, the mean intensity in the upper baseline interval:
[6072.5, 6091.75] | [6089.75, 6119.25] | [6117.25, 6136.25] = 2.50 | 2.32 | 1.84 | 1.67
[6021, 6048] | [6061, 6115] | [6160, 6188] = 8.38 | 2.34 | 2.04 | 2.54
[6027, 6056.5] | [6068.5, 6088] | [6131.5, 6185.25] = 0.09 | 2.25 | 2.29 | 2.42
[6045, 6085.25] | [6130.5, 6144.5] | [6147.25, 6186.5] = 1.20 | 2.04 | 2.17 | 2.5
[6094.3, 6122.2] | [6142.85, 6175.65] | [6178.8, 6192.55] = -1.89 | 1.72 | 2.5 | 2.7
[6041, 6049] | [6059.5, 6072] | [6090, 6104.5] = 2.29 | 2.22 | 1.79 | 2.15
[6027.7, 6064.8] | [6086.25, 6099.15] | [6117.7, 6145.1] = -1.74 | 2.09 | 2.24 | 1.88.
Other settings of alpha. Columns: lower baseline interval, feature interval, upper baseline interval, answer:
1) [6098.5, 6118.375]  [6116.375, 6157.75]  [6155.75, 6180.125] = 0.8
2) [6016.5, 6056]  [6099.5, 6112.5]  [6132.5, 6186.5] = 2.8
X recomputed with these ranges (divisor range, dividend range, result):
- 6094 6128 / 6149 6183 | 1.48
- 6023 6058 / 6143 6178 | 1.11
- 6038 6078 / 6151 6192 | 1.28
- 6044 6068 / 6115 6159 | 1.08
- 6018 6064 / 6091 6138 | 0.84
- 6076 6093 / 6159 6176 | 1.09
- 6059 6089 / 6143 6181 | 1.19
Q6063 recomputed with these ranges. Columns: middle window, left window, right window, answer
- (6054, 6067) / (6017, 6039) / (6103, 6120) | 0.233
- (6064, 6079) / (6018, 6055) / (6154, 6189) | 0.122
